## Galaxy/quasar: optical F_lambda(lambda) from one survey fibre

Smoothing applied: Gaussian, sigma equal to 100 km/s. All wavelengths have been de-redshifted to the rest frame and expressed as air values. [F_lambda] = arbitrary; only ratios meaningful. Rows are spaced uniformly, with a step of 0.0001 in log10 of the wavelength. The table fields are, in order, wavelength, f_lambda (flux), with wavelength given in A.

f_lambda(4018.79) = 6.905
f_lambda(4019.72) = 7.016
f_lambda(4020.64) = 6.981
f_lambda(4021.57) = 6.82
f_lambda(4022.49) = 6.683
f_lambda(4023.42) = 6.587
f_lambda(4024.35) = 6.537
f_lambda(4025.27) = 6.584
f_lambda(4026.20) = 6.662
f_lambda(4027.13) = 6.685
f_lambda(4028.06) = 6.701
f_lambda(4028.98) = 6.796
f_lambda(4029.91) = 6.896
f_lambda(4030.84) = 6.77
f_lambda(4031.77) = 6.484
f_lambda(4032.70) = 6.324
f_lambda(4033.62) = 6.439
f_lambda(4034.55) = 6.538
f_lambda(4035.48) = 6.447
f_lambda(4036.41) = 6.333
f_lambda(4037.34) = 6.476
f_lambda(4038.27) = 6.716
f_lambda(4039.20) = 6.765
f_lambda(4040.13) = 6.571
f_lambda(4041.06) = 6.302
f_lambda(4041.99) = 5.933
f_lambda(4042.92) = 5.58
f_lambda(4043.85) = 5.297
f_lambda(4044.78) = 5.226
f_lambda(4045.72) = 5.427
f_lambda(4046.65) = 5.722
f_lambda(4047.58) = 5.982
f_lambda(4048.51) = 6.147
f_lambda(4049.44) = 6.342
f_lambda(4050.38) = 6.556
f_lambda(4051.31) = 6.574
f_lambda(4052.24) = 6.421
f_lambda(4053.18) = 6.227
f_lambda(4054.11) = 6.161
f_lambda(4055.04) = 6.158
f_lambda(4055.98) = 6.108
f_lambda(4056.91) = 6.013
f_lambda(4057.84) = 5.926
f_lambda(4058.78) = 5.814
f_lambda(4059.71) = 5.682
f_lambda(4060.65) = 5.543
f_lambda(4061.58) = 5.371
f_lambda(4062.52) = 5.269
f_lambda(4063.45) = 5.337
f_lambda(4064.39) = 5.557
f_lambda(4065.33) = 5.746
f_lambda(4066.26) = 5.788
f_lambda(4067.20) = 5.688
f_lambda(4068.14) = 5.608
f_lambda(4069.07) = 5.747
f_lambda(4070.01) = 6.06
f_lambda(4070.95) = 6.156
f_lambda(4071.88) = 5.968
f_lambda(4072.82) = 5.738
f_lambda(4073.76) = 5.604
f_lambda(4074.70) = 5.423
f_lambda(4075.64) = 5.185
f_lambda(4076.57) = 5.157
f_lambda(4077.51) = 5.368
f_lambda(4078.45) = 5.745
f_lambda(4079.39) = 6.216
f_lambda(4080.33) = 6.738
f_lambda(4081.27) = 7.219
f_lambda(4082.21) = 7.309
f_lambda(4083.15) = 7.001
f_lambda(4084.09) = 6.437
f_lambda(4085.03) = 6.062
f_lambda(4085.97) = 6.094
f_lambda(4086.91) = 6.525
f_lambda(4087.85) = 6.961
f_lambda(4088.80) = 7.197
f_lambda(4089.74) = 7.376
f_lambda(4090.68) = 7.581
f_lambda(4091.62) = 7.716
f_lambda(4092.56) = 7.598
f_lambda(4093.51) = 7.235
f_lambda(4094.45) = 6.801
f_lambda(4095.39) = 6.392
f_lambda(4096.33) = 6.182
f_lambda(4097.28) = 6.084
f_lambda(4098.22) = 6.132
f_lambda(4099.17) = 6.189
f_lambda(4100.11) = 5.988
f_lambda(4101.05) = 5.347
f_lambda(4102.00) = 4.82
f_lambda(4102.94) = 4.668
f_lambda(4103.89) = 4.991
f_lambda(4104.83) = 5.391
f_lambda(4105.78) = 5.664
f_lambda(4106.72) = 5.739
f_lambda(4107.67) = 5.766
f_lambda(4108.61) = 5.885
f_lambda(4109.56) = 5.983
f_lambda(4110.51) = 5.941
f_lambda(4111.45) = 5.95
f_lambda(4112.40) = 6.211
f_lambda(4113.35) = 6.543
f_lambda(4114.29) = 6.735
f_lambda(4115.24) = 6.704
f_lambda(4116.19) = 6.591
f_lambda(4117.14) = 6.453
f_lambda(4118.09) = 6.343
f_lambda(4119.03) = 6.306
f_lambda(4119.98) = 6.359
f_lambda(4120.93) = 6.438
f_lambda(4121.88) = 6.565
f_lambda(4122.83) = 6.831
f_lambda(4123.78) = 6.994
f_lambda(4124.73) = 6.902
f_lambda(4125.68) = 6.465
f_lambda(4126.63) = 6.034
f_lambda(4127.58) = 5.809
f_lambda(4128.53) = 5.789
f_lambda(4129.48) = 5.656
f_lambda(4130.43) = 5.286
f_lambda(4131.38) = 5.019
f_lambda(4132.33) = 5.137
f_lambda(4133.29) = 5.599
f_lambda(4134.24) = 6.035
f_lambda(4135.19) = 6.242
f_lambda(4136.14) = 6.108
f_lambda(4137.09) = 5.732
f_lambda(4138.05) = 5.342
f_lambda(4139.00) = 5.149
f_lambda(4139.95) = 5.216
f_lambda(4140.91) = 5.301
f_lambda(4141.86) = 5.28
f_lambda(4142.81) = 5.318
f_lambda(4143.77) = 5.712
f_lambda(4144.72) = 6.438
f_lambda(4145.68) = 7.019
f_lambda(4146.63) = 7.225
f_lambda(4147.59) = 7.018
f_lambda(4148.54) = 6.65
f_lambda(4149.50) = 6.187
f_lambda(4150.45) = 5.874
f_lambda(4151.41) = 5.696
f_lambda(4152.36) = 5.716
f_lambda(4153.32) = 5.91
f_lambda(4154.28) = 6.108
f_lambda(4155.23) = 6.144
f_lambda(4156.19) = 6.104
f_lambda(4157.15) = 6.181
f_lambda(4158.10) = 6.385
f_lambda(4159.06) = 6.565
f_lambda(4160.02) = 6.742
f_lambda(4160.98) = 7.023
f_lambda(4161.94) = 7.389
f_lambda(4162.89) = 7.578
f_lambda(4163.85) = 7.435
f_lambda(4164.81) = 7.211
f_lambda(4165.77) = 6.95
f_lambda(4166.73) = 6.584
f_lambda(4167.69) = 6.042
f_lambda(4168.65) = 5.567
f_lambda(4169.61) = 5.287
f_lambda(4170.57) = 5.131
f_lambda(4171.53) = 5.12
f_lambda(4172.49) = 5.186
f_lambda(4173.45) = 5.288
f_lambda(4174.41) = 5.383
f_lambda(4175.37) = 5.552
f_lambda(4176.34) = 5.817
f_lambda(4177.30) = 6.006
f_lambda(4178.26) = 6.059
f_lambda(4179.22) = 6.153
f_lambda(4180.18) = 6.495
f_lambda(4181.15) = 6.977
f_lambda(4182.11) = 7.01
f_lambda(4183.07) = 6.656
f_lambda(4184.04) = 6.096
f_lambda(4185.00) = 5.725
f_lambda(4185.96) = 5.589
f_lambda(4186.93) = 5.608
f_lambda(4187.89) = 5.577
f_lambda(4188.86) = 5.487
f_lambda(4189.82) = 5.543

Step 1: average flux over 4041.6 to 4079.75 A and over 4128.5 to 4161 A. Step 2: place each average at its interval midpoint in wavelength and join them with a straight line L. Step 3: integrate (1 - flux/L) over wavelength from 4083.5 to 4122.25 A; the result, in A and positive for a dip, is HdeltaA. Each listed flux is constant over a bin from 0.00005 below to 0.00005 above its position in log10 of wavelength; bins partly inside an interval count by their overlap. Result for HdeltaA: -2.8 A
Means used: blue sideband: 5.79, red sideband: 5.96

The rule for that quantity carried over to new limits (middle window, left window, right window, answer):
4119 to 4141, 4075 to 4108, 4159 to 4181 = 1.0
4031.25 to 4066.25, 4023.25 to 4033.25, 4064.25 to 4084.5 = 1.7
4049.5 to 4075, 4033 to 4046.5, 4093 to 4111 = 0.7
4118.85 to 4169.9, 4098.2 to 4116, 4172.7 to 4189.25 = -2.5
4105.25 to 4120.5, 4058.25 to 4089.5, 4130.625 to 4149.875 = -0.7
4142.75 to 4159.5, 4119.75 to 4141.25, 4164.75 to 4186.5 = -0.9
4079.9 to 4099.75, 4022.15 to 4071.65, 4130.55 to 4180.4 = -2.3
